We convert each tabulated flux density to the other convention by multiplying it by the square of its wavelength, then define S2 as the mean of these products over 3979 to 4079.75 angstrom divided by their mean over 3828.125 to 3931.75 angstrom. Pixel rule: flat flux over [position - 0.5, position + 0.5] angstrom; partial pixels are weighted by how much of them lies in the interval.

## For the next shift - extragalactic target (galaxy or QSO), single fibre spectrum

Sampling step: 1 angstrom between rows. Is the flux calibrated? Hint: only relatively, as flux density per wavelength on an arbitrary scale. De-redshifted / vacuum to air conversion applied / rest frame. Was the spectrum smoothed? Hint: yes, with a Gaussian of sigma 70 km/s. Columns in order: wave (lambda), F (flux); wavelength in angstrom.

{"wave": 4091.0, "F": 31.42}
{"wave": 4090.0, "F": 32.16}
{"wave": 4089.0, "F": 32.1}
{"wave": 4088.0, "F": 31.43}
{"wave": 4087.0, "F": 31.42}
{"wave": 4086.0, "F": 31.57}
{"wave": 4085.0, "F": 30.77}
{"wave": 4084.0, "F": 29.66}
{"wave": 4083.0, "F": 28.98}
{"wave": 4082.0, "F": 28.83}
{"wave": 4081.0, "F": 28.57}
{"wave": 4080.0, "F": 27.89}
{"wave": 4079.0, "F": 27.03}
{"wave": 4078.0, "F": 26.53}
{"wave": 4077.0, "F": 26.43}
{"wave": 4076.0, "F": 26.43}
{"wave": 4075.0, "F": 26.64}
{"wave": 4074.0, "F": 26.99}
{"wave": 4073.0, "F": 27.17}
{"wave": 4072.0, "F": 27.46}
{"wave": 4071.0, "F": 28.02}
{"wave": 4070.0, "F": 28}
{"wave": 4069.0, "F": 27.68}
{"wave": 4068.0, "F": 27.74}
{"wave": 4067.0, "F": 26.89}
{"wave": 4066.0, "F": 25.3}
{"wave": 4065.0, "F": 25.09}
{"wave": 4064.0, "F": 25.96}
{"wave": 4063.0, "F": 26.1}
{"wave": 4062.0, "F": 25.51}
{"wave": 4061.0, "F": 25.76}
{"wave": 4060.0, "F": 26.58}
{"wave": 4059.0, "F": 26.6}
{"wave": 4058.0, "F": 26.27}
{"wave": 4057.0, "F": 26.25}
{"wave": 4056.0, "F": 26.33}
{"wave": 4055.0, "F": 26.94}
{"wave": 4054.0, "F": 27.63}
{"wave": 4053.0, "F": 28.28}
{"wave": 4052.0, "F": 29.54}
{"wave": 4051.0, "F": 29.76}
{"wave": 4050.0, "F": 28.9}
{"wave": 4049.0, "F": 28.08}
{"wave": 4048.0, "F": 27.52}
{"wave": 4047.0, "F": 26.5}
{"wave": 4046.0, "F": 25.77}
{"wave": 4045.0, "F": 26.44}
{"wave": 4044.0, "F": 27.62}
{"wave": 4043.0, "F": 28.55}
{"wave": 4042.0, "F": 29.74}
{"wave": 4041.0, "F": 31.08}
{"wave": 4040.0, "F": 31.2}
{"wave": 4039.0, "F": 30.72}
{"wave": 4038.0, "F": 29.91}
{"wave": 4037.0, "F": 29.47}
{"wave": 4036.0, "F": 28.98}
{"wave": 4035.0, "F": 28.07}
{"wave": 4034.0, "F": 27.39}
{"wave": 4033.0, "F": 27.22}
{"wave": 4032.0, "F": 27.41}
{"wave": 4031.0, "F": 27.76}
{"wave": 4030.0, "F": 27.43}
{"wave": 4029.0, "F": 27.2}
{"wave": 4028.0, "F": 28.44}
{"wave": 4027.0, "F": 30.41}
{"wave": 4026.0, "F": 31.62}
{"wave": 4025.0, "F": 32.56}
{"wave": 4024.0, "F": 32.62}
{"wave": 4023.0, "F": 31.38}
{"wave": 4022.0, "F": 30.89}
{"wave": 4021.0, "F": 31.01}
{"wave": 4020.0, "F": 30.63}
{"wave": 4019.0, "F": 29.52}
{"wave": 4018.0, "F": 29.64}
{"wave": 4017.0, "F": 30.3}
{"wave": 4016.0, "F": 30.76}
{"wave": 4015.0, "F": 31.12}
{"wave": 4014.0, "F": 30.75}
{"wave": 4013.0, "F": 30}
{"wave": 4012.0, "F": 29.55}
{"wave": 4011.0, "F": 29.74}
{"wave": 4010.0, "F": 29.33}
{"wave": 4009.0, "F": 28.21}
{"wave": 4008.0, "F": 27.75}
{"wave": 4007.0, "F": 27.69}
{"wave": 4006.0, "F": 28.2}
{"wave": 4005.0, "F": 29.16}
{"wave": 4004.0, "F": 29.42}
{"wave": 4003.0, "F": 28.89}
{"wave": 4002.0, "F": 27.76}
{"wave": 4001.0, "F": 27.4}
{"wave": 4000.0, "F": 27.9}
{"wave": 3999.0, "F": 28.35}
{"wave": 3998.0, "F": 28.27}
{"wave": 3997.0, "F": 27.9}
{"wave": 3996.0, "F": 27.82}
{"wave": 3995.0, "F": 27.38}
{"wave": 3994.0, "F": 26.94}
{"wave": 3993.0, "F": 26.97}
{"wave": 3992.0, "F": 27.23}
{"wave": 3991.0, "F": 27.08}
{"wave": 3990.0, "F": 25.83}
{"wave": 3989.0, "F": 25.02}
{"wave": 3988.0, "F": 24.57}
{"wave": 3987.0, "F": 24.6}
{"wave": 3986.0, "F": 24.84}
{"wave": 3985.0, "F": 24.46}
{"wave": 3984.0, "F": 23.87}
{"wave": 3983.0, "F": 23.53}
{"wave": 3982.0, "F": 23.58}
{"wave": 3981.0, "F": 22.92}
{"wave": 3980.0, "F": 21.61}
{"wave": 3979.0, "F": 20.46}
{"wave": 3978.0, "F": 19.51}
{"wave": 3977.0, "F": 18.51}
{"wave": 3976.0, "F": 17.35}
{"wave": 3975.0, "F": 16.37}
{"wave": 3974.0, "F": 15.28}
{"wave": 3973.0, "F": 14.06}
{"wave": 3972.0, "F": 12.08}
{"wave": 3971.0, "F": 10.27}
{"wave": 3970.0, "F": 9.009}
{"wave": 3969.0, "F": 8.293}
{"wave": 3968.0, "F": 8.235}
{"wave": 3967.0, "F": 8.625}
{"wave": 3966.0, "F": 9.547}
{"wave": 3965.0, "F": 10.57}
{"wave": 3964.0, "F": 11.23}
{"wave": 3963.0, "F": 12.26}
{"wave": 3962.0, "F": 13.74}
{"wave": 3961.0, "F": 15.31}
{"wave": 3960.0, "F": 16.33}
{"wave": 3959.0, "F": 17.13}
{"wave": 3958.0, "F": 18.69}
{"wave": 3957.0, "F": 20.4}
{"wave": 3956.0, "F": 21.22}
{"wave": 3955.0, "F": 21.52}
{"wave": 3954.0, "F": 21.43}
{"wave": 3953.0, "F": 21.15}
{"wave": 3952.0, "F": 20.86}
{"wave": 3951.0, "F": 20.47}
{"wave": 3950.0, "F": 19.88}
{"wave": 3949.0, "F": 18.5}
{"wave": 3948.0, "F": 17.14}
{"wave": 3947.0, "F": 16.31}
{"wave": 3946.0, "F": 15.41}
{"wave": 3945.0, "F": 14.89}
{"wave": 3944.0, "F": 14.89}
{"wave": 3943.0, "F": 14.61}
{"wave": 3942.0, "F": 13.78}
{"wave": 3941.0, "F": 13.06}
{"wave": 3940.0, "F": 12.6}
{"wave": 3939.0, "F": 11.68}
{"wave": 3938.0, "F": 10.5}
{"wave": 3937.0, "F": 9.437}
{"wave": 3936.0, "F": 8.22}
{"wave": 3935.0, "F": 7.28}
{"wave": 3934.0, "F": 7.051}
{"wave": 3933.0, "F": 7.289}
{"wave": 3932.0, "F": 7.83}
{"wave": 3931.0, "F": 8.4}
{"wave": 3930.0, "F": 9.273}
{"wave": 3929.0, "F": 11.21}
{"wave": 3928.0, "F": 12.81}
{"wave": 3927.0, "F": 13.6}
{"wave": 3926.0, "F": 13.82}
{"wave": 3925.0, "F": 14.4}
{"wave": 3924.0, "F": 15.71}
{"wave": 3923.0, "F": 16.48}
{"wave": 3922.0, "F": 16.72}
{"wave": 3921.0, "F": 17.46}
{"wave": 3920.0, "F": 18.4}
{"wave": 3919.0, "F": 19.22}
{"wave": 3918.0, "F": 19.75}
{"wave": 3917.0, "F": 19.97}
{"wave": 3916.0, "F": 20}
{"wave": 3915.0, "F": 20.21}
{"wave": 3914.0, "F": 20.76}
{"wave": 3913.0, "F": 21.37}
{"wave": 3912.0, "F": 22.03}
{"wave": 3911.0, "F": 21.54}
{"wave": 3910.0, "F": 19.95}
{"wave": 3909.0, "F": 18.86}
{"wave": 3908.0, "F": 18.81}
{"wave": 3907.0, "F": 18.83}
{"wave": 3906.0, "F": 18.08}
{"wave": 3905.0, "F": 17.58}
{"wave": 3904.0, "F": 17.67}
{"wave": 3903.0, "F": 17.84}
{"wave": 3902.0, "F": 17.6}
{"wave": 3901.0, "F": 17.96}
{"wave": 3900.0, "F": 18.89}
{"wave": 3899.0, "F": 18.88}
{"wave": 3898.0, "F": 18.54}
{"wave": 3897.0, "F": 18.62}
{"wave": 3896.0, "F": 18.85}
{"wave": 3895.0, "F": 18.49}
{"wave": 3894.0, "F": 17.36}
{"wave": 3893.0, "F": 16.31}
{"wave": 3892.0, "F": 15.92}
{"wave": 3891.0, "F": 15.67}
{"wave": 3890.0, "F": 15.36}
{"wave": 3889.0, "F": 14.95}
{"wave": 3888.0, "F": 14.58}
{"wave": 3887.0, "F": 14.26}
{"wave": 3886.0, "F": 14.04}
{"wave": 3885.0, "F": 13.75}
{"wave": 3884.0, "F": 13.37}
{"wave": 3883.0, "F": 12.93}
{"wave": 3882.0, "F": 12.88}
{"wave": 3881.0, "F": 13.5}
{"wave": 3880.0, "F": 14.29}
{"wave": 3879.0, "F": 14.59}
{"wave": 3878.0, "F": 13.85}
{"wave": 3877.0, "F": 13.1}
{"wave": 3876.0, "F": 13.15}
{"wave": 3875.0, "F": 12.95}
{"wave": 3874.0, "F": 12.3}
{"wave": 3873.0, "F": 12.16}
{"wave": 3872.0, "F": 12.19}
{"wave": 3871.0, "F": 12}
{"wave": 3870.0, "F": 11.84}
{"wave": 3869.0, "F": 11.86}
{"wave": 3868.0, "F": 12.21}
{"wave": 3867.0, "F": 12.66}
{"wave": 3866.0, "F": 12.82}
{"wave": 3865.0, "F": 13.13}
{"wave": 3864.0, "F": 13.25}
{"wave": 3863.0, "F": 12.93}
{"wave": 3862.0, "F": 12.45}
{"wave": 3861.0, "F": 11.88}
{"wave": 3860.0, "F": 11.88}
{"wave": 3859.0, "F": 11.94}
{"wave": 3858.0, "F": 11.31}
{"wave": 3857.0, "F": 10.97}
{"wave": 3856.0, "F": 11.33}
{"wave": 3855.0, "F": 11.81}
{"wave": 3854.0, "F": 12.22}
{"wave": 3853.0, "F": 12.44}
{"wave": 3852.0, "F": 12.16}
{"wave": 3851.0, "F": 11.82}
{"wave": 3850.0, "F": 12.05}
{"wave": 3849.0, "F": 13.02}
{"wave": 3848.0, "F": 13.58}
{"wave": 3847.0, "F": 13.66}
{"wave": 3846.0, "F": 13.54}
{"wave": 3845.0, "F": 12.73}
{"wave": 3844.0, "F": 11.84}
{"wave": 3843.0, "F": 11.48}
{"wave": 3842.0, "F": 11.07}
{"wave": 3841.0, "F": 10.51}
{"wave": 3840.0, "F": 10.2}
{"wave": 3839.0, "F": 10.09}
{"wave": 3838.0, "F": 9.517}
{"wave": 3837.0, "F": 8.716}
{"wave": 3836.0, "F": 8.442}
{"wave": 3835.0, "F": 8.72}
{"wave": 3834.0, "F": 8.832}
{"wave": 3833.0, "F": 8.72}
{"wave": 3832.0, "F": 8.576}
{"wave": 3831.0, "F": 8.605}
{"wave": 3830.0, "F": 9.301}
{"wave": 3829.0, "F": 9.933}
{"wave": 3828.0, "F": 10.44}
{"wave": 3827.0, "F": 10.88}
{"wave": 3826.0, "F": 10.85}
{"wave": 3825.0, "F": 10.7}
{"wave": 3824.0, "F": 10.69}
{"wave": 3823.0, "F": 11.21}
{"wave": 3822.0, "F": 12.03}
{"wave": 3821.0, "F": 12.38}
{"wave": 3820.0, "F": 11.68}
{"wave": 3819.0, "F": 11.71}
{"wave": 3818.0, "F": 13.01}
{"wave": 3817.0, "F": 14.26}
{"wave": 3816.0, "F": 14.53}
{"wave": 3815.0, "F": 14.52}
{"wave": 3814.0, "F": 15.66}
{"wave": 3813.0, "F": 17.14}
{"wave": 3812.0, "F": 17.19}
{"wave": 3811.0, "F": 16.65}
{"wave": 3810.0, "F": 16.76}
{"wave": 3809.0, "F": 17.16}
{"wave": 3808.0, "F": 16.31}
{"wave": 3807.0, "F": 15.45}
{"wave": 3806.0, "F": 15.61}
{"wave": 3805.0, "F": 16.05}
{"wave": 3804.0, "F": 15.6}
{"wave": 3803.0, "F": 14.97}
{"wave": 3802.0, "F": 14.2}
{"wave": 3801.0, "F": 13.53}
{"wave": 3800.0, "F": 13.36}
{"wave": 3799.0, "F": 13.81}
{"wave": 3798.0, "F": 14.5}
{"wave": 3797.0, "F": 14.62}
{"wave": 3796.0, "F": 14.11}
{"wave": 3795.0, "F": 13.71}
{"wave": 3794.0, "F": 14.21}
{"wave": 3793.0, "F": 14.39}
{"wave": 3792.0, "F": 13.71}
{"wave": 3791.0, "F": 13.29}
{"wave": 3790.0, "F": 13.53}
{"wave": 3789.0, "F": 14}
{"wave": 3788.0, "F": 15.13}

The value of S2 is 2.11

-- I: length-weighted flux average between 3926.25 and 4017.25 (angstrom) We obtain 19.5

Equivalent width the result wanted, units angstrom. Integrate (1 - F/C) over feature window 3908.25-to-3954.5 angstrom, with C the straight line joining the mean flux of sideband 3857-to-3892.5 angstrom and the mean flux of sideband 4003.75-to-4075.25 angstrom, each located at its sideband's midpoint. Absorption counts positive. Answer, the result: 6.7 angstrom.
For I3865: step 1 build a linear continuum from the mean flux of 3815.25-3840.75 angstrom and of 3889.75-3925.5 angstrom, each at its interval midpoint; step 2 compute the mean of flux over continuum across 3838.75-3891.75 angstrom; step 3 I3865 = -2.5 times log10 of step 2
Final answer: 0.118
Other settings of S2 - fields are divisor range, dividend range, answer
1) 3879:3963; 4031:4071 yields 1.84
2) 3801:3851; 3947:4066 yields 2.17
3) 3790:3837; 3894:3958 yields 1.34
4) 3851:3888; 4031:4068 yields 2.38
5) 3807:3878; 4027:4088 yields 2.56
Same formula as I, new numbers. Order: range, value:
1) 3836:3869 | 11.9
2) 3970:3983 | 17.6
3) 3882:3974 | 15.5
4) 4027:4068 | 27.7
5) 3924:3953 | 13.2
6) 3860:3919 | 15.9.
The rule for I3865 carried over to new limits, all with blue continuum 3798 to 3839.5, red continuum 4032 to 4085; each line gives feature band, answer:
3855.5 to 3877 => 0.263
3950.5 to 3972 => 0.389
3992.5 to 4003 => -0.162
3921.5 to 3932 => 0.435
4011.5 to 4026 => -0.218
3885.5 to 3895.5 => 0.097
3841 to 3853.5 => 0.168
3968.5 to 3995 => 0.115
